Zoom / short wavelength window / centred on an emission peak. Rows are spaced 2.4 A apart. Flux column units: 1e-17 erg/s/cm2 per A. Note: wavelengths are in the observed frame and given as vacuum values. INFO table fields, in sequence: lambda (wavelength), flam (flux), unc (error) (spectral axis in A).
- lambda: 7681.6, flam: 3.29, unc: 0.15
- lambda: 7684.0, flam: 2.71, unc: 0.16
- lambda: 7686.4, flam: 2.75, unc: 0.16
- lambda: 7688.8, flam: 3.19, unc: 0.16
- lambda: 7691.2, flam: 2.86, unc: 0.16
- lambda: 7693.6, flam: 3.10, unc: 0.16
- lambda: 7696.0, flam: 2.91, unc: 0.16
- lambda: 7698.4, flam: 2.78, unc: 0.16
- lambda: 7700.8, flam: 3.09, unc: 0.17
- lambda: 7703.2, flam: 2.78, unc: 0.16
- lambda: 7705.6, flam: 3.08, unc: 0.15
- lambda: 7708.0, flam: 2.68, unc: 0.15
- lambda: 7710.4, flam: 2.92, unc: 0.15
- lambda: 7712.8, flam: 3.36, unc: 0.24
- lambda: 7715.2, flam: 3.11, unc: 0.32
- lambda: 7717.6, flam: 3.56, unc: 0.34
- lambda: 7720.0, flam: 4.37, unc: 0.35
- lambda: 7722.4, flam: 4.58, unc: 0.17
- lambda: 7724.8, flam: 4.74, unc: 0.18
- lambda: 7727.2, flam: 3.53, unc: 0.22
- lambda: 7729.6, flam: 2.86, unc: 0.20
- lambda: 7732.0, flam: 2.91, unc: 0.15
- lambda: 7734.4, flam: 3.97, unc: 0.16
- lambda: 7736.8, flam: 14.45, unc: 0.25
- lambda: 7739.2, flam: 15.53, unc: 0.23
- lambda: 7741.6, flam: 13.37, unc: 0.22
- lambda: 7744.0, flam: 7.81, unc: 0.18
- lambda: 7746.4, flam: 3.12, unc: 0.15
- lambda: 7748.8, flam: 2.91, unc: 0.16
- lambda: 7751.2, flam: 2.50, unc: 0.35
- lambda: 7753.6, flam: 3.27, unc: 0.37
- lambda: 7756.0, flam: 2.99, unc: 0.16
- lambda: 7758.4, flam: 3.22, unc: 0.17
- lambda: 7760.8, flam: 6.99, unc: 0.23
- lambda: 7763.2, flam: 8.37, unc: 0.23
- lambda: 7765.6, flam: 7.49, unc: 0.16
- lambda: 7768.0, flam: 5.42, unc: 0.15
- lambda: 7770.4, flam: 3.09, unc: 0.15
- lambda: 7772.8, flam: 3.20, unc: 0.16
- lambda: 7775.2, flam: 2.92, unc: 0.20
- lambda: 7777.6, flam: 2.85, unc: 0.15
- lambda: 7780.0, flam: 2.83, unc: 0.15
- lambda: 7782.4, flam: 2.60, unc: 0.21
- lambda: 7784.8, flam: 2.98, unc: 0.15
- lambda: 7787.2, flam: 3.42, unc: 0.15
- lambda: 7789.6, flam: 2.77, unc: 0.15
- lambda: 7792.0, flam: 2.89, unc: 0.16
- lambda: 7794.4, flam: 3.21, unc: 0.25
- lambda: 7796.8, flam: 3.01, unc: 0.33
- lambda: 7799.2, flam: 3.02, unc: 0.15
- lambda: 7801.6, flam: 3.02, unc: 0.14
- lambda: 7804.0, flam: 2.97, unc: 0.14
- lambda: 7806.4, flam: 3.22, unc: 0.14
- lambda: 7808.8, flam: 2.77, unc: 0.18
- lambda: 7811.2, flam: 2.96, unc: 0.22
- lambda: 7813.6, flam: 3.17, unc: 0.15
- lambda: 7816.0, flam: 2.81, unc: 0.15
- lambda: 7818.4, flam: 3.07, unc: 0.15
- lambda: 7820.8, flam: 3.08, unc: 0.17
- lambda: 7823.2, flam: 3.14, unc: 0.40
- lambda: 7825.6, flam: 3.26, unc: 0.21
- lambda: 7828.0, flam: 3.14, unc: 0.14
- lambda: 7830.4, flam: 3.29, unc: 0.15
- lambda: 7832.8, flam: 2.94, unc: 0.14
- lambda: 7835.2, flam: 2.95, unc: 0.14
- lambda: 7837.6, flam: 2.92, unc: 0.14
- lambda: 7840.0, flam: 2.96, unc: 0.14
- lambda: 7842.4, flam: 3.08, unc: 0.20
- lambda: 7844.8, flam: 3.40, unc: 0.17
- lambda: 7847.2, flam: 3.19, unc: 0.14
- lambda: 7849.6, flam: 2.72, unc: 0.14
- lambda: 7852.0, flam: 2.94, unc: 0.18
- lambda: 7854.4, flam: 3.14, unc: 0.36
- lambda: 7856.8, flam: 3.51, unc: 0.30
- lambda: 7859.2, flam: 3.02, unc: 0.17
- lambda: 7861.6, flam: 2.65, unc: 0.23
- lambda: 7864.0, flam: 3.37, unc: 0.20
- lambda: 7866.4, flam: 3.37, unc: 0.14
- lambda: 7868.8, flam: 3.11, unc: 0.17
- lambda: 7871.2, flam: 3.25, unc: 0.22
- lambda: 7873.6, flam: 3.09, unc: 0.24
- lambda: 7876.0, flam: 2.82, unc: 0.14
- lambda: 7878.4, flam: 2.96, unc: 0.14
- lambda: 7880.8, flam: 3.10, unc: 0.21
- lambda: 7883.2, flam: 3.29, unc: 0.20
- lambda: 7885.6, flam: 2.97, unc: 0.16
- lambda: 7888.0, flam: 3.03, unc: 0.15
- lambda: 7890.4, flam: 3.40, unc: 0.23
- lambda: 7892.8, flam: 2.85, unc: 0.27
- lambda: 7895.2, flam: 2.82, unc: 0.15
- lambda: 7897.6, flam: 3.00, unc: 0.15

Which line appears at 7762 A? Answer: [N II]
